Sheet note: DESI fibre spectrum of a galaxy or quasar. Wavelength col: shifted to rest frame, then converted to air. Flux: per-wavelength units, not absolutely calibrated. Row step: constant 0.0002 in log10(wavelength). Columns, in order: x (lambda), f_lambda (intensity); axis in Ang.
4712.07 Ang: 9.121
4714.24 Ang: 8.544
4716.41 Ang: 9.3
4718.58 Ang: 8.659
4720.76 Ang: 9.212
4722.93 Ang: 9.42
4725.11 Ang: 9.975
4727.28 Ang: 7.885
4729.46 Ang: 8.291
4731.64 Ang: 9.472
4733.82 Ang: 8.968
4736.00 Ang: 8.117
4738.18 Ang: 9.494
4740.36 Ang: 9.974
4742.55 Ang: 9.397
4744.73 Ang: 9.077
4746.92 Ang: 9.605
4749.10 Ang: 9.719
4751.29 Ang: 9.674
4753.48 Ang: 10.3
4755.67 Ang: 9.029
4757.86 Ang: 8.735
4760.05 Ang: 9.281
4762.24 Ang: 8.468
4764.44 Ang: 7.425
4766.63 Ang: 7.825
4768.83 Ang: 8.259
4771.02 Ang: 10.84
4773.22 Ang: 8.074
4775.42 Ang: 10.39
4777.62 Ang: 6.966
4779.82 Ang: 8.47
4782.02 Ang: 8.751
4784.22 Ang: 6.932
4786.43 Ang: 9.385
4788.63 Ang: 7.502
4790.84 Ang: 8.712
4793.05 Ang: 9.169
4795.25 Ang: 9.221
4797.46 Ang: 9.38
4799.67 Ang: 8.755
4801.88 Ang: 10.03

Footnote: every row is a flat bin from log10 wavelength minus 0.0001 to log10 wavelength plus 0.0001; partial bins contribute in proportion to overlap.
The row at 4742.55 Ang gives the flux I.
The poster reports 9.397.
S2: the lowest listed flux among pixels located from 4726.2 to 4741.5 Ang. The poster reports 7.885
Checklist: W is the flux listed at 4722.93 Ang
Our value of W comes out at 9.42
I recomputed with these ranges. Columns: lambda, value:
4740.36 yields 9.974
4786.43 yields 9.385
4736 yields 8.117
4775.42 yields 10.39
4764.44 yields 7.425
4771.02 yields 10.84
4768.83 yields 8.259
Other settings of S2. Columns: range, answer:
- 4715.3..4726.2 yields 8.659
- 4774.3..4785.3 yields 6.932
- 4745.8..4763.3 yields 8.468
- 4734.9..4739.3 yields 8.117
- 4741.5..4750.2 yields 9.077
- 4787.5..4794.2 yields 7.502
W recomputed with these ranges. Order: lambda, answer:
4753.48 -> 10.3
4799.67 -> 8.755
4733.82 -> 8.968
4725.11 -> 9.975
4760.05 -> 9.281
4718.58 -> 8.659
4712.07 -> 9.121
